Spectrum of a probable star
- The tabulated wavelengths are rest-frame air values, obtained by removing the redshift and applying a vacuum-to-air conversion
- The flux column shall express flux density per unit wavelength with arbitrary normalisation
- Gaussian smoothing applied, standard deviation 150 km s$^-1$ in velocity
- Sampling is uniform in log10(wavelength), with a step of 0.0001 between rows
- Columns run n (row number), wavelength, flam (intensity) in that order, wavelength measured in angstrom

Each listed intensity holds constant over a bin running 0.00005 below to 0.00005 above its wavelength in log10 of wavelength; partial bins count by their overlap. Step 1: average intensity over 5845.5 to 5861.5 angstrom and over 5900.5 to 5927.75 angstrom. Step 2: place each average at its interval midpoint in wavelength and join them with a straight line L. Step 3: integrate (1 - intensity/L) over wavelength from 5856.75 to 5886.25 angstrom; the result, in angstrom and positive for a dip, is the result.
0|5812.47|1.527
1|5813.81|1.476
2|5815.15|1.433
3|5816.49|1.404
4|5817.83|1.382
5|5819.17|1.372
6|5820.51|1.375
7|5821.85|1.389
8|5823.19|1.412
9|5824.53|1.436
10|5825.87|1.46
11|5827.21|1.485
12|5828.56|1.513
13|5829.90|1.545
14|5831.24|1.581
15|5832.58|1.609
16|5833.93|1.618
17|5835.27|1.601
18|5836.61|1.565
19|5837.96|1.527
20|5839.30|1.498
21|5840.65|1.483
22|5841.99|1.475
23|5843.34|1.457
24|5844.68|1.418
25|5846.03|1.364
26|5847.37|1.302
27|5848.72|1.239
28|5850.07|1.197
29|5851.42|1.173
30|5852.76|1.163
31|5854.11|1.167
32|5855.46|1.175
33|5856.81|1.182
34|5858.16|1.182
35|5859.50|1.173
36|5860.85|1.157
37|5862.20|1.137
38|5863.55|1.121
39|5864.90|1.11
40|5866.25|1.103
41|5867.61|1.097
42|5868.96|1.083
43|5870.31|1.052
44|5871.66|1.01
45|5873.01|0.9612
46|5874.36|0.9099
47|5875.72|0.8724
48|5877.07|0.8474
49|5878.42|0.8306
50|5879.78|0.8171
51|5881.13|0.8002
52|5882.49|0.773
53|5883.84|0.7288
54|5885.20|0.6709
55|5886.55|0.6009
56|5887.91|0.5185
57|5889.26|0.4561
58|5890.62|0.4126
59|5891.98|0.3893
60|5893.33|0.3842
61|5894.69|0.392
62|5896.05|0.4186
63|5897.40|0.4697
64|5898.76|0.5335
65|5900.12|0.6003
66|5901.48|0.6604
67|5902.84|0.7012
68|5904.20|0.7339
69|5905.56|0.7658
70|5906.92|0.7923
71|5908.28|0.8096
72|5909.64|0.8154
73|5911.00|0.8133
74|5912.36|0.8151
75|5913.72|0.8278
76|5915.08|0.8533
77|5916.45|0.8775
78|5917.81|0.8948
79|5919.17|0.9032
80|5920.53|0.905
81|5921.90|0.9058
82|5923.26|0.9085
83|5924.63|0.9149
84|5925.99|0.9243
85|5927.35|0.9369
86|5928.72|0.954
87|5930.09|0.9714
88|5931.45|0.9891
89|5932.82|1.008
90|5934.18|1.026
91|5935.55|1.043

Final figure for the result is 3.4 angstrom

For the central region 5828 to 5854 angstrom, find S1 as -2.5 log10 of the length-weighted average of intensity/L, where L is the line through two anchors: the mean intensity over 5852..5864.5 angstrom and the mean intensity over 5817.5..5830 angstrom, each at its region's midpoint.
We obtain -0.10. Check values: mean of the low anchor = 1.43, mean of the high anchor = 1.16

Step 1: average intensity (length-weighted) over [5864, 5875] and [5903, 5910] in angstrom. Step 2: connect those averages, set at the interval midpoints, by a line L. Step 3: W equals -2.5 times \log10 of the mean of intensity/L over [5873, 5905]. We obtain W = 0.38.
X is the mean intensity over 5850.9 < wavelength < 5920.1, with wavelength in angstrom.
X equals 0.837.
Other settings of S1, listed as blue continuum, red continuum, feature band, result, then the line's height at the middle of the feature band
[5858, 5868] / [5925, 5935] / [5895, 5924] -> 0.320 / 1.02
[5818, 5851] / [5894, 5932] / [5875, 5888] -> 0.364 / 1.05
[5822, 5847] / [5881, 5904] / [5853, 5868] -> -0.072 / 1.08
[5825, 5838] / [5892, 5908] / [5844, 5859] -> 0.030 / 1.27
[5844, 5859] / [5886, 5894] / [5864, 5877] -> -0.193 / 0.851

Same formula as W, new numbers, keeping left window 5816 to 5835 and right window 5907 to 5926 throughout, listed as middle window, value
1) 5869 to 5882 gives 0.25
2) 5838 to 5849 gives -0.05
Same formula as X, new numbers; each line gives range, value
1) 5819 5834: 1.48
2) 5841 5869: 1.22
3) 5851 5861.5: 1.17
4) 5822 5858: 1.41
